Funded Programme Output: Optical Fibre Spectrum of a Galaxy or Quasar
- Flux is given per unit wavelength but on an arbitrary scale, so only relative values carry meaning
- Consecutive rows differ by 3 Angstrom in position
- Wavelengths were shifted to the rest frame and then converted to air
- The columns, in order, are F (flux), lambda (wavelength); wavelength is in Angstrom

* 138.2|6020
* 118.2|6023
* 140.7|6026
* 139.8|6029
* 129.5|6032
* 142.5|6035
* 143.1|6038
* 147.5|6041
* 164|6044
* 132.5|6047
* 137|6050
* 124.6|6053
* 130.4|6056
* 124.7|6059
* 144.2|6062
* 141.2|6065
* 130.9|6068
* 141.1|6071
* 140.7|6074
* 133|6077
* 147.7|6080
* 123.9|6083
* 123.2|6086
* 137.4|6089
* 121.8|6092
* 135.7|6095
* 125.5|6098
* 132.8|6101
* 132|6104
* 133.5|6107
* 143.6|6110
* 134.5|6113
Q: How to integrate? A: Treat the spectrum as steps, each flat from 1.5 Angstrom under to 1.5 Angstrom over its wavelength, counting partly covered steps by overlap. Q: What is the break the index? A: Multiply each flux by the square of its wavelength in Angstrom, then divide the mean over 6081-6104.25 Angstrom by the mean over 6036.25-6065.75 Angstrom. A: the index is 0.9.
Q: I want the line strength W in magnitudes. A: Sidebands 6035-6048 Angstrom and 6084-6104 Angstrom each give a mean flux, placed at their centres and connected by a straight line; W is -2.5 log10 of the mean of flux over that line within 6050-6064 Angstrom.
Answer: 0.077 mag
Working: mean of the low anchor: 147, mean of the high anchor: 129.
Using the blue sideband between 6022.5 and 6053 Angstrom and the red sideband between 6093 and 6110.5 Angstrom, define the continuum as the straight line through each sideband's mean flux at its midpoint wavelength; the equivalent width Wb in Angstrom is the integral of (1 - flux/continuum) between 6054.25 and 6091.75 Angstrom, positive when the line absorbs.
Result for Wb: 0.41 Angstrom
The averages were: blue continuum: 139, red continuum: 133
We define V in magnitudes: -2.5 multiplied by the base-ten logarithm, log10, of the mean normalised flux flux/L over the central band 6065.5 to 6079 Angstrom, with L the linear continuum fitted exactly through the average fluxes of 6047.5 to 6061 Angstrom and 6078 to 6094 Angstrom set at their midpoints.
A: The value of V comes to -0.05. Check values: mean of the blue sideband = 130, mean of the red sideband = 131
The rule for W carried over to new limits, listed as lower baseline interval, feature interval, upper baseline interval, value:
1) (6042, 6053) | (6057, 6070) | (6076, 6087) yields 0.02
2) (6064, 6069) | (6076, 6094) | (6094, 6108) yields 0.02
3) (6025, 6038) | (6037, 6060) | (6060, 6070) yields 0.00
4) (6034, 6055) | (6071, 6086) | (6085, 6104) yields -0.02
